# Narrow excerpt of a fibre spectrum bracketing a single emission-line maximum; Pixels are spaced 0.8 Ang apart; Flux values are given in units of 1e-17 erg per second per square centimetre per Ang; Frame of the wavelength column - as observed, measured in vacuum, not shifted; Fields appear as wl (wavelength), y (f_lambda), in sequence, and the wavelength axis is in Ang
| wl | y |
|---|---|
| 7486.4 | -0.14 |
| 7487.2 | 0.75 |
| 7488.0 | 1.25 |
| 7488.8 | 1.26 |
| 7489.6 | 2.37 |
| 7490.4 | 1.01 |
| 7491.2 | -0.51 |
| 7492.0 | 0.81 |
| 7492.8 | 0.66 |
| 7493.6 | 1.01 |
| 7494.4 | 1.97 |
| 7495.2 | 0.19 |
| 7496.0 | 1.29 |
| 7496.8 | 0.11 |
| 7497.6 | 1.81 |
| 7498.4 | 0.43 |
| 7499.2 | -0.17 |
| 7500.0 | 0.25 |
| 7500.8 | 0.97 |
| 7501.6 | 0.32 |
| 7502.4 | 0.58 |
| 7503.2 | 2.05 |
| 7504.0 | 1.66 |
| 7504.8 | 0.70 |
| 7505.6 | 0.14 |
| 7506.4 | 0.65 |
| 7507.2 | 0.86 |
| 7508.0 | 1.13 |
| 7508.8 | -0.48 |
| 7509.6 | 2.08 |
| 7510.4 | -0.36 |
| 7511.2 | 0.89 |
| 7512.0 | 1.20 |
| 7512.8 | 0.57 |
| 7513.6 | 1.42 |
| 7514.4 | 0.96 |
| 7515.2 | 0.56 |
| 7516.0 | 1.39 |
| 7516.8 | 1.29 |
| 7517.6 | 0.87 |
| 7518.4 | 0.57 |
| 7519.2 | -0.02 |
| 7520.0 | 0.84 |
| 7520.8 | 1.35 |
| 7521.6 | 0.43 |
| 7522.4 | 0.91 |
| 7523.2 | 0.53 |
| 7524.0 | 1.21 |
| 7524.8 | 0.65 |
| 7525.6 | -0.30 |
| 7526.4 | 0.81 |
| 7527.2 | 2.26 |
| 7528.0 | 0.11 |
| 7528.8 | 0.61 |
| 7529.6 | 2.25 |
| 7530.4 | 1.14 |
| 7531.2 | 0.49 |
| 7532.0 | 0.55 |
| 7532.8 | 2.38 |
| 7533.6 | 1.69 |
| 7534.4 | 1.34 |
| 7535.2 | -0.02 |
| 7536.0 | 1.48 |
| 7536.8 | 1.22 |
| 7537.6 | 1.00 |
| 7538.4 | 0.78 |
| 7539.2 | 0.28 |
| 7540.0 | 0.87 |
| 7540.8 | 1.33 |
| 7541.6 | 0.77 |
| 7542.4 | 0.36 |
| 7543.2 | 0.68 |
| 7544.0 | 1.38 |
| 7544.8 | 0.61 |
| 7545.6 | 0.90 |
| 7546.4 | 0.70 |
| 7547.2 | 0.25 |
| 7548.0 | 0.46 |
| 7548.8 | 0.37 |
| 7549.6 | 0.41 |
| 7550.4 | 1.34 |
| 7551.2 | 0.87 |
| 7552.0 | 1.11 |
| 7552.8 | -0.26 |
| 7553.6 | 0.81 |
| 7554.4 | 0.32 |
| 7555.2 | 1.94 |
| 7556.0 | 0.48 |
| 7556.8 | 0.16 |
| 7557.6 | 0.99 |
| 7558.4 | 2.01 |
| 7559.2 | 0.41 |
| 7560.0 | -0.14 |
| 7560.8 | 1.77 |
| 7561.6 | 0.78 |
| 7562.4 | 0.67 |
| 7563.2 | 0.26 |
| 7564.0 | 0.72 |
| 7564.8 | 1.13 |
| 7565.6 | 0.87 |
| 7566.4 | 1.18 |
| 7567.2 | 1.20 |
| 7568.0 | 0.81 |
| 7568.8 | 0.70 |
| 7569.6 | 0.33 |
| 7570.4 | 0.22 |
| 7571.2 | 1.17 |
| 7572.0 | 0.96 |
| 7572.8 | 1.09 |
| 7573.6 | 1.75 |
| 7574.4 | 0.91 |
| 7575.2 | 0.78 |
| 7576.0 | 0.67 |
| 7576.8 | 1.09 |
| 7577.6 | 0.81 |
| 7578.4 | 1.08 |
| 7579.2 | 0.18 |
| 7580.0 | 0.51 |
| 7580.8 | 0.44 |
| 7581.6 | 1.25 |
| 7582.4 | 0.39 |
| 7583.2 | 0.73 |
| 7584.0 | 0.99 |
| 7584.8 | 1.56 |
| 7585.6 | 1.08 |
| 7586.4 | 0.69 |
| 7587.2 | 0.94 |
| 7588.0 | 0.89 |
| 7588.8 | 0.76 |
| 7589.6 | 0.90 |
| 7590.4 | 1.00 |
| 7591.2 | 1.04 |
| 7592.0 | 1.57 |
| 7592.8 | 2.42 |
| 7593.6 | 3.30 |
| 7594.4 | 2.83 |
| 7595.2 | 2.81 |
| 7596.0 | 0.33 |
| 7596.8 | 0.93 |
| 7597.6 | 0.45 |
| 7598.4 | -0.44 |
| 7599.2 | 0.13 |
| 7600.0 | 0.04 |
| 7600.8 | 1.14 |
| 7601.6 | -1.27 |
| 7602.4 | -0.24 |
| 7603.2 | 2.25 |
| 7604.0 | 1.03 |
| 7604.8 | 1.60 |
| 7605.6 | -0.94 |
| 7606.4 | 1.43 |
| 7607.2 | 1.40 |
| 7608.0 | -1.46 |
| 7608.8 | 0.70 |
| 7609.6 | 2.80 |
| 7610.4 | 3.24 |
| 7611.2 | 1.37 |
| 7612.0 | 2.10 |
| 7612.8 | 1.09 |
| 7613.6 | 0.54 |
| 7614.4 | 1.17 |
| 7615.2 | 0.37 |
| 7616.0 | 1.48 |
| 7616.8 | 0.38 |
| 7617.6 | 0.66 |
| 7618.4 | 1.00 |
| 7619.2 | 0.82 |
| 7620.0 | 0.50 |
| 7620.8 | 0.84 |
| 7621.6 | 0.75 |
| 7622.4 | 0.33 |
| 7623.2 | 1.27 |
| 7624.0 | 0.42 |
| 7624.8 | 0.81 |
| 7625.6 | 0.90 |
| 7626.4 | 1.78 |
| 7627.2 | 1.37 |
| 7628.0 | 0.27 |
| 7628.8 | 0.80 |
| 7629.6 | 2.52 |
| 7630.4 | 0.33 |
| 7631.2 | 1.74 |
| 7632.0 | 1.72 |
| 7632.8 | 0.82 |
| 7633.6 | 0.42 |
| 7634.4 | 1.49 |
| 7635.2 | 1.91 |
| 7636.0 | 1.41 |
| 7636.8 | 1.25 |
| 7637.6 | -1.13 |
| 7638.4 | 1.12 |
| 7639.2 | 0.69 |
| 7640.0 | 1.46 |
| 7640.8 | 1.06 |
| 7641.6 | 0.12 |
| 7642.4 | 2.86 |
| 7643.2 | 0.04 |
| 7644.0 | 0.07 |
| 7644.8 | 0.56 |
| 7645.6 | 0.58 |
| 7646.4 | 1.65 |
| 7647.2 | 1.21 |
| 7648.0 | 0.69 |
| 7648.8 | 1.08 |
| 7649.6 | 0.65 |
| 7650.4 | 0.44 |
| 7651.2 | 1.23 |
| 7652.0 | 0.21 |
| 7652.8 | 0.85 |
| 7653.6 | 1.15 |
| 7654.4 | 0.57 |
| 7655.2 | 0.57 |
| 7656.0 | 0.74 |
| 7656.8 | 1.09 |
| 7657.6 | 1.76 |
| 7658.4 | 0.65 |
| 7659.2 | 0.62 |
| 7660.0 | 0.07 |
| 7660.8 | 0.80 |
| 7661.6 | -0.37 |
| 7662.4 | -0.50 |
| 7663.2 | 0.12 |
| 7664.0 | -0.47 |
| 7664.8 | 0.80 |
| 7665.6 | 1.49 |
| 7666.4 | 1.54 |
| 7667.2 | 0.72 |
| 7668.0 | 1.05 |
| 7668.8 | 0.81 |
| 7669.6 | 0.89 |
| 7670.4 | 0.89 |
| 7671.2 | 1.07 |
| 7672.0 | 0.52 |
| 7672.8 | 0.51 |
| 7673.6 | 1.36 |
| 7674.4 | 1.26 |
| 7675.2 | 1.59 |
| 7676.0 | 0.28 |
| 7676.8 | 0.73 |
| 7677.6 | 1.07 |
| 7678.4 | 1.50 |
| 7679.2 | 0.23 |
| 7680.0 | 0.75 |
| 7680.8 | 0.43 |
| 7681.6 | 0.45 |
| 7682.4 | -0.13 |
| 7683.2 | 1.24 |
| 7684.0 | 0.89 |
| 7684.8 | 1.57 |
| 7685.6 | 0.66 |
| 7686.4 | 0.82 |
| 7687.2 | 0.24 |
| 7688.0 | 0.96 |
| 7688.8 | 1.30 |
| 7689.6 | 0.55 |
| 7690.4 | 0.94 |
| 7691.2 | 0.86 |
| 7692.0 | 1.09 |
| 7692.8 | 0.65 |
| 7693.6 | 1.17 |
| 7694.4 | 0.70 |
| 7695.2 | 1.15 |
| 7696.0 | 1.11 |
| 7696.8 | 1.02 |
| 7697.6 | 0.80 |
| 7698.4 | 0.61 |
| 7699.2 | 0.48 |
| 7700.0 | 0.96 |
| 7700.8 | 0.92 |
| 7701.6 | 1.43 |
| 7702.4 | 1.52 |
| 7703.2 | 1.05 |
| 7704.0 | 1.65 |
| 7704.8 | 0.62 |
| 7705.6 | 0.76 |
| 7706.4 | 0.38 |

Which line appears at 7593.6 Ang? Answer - [S II]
